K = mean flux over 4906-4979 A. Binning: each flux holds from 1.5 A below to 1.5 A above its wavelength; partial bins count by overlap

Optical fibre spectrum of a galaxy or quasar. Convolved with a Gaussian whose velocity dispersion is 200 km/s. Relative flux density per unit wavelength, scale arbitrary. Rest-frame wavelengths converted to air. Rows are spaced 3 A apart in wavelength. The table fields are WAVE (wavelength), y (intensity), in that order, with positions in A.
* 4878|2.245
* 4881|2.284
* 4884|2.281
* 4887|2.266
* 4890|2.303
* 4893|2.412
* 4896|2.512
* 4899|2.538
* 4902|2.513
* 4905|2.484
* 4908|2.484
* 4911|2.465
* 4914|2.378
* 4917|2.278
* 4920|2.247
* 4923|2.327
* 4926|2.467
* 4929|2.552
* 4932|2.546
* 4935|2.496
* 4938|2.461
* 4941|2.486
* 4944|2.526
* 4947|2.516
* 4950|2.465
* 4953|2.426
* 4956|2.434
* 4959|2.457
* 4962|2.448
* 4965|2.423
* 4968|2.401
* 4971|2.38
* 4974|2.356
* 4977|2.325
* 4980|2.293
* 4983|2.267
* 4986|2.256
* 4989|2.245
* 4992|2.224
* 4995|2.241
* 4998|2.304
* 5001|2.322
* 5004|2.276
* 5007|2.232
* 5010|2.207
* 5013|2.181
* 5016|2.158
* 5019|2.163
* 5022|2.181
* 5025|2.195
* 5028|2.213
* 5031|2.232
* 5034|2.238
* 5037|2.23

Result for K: 2.43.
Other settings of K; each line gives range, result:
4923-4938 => 2.49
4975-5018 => 2.25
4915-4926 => 2.31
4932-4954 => 2.49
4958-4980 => 2.39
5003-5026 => 2.2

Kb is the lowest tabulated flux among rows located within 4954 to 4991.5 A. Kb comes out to 2.245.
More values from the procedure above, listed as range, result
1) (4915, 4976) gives 2.247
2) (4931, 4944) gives 2.461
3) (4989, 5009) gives 2.224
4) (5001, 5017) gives 2.158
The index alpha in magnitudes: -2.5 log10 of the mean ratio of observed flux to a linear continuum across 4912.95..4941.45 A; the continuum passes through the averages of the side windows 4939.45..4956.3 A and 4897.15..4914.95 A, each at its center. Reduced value 0.03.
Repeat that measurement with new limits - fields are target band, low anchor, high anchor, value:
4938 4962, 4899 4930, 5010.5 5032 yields -0.06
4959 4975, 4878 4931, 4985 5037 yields -0.05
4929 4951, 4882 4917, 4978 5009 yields -0.07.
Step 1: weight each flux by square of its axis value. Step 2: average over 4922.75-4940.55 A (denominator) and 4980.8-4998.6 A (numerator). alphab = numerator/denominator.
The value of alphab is 0.93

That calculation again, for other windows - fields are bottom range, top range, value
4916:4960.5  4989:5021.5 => 0.94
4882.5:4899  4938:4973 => 1.06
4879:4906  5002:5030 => 0.97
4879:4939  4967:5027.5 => 0.97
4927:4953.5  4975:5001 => 0.93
